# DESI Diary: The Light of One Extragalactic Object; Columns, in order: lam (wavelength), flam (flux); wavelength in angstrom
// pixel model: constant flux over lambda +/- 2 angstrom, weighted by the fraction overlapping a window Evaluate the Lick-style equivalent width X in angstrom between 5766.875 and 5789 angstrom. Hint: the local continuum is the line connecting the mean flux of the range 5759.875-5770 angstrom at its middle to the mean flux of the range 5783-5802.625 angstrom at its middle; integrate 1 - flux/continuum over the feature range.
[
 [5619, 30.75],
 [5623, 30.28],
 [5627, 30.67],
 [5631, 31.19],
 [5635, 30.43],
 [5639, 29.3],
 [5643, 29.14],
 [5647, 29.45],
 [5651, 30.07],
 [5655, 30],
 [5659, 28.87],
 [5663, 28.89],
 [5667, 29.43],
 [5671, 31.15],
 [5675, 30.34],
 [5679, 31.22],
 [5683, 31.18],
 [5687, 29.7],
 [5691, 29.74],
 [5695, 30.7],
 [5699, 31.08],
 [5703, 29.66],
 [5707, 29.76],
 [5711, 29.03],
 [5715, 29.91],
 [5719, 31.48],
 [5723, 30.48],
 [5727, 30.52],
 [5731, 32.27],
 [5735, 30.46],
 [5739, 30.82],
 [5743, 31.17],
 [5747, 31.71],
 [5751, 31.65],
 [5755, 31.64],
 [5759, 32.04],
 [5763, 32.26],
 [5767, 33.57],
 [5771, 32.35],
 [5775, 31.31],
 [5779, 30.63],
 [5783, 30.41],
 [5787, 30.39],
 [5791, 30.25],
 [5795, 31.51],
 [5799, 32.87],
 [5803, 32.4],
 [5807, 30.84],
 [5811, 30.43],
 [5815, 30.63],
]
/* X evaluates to 0.6 angstrom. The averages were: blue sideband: 32.8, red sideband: 31.3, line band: 31.3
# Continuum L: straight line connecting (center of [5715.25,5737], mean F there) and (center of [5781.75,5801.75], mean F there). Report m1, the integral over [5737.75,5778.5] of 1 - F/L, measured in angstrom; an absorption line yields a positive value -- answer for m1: -1.0 angstrom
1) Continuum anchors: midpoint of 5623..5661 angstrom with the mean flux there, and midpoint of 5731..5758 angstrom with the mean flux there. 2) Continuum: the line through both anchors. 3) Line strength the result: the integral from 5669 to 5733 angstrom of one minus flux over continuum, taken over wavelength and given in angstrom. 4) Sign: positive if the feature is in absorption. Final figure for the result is 0.47 angstrom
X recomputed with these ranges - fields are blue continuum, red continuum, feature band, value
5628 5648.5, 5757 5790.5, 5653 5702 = 0.38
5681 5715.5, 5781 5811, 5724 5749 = -0.50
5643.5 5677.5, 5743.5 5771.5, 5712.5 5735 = 0.32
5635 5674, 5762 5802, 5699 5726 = 0.33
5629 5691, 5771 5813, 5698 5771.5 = -1.10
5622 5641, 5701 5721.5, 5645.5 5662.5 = 0.41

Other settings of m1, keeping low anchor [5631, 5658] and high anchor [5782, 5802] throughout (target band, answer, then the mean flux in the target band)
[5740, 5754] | -0.3 angstrom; 31.5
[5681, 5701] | -0.2 angstrom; 30.5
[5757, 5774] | -0.8 angstrom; 32.5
